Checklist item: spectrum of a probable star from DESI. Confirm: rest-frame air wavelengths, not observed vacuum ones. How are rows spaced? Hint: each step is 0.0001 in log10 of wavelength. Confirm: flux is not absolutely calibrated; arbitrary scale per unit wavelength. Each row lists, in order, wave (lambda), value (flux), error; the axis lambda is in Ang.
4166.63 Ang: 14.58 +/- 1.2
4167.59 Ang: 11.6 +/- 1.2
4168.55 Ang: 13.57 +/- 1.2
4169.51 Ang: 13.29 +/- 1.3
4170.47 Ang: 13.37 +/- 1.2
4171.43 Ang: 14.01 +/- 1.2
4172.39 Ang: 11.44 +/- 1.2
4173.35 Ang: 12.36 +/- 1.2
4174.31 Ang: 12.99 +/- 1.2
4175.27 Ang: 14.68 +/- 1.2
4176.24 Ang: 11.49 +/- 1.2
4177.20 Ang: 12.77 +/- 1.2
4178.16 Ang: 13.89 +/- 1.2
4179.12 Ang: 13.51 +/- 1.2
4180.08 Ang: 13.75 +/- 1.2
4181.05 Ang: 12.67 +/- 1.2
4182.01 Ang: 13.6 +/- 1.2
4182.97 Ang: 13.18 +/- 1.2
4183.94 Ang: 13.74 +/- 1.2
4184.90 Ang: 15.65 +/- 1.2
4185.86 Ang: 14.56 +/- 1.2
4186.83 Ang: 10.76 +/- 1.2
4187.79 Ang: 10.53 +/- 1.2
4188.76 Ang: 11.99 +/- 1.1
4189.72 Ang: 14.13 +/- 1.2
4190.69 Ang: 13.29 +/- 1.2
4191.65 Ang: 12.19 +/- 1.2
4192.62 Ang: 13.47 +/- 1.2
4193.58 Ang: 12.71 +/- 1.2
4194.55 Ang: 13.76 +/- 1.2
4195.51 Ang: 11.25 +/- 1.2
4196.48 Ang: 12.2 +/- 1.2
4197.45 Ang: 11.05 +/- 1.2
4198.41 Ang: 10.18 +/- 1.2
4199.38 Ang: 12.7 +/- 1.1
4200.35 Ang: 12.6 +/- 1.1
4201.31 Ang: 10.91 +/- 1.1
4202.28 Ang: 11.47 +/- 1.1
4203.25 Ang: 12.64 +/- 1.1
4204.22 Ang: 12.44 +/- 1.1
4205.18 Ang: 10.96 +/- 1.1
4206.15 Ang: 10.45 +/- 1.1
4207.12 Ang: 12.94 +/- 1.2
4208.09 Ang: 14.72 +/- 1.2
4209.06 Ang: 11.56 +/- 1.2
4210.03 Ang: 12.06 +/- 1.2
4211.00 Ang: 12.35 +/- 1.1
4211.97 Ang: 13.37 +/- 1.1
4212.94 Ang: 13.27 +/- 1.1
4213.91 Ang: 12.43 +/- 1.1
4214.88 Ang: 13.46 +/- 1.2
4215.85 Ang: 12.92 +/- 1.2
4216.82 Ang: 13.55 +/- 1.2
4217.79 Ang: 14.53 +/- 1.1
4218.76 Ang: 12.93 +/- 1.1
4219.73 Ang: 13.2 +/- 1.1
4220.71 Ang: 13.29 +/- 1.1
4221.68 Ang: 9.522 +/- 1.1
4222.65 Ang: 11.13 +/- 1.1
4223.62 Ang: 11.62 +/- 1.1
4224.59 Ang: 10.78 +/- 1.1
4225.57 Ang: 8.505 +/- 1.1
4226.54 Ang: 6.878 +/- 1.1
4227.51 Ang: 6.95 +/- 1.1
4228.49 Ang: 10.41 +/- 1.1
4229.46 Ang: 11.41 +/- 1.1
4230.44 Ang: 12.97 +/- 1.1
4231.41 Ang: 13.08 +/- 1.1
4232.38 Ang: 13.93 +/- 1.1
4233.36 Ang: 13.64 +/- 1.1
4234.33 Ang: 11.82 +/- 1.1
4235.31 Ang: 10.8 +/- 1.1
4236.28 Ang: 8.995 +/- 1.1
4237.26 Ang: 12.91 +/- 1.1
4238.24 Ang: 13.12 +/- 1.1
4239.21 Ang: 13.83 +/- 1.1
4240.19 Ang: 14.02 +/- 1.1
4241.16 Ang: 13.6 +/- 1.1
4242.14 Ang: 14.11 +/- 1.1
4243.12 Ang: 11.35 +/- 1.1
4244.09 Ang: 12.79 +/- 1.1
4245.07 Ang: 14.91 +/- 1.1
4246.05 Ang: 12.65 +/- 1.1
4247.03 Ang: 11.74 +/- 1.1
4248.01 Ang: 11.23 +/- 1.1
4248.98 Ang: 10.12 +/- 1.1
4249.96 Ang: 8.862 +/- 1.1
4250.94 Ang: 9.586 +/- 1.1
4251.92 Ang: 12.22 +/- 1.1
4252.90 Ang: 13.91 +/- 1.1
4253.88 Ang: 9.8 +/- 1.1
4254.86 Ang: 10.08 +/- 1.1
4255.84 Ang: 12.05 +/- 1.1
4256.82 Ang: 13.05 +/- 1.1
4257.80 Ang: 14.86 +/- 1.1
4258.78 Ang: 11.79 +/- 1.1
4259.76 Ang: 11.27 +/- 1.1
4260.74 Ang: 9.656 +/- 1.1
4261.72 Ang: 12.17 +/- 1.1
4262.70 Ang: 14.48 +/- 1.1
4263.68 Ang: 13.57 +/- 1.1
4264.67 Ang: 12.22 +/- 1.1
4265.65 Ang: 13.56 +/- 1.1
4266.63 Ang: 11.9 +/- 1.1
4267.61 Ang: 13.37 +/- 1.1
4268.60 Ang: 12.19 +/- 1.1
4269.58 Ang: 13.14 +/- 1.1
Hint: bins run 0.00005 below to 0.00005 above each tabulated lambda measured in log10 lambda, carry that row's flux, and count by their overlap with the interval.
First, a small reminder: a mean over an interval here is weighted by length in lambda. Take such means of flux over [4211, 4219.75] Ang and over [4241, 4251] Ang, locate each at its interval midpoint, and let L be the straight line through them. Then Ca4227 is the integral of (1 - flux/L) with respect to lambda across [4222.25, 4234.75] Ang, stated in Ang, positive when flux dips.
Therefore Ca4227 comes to 1.6 Ang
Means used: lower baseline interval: 13.3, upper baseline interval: 11.9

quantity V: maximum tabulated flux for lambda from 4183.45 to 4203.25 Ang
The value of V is 15.65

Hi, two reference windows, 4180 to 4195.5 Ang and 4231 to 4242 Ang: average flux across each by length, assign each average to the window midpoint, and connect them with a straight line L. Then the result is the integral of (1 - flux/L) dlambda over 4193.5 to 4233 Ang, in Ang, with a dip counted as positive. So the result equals 3.0 Ang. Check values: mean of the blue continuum 13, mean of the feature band 11.9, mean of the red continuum 12.7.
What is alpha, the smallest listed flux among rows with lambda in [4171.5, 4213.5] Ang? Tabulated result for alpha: 10.18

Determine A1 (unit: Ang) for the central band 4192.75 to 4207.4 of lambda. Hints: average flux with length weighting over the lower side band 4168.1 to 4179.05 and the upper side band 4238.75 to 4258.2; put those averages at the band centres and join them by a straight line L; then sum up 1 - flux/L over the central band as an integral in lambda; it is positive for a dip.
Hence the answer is 1.01 Ang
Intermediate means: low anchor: 13.1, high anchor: 12.2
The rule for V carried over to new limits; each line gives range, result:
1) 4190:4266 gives 14.91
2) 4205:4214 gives 14.72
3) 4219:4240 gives 13.93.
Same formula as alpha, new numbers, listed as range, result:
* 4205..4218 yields 10.45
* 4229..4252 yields 8.862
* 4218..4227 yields 6.878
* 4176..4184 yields 11.49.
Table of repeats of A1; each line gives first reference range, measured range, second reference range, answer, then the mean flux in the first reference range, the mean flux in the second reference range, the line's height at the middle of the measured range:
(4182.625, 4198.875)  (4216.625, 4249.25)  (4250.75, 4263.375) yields 0.73 Ang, 12.6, 12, 12.2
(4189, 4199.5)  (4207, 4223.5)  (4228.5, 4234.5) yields -0.23 Ang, 12.4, 12.7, 12.6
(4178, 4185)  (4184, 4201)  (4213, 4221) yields 1.24 Ang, 13.6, 13.3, 13.5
